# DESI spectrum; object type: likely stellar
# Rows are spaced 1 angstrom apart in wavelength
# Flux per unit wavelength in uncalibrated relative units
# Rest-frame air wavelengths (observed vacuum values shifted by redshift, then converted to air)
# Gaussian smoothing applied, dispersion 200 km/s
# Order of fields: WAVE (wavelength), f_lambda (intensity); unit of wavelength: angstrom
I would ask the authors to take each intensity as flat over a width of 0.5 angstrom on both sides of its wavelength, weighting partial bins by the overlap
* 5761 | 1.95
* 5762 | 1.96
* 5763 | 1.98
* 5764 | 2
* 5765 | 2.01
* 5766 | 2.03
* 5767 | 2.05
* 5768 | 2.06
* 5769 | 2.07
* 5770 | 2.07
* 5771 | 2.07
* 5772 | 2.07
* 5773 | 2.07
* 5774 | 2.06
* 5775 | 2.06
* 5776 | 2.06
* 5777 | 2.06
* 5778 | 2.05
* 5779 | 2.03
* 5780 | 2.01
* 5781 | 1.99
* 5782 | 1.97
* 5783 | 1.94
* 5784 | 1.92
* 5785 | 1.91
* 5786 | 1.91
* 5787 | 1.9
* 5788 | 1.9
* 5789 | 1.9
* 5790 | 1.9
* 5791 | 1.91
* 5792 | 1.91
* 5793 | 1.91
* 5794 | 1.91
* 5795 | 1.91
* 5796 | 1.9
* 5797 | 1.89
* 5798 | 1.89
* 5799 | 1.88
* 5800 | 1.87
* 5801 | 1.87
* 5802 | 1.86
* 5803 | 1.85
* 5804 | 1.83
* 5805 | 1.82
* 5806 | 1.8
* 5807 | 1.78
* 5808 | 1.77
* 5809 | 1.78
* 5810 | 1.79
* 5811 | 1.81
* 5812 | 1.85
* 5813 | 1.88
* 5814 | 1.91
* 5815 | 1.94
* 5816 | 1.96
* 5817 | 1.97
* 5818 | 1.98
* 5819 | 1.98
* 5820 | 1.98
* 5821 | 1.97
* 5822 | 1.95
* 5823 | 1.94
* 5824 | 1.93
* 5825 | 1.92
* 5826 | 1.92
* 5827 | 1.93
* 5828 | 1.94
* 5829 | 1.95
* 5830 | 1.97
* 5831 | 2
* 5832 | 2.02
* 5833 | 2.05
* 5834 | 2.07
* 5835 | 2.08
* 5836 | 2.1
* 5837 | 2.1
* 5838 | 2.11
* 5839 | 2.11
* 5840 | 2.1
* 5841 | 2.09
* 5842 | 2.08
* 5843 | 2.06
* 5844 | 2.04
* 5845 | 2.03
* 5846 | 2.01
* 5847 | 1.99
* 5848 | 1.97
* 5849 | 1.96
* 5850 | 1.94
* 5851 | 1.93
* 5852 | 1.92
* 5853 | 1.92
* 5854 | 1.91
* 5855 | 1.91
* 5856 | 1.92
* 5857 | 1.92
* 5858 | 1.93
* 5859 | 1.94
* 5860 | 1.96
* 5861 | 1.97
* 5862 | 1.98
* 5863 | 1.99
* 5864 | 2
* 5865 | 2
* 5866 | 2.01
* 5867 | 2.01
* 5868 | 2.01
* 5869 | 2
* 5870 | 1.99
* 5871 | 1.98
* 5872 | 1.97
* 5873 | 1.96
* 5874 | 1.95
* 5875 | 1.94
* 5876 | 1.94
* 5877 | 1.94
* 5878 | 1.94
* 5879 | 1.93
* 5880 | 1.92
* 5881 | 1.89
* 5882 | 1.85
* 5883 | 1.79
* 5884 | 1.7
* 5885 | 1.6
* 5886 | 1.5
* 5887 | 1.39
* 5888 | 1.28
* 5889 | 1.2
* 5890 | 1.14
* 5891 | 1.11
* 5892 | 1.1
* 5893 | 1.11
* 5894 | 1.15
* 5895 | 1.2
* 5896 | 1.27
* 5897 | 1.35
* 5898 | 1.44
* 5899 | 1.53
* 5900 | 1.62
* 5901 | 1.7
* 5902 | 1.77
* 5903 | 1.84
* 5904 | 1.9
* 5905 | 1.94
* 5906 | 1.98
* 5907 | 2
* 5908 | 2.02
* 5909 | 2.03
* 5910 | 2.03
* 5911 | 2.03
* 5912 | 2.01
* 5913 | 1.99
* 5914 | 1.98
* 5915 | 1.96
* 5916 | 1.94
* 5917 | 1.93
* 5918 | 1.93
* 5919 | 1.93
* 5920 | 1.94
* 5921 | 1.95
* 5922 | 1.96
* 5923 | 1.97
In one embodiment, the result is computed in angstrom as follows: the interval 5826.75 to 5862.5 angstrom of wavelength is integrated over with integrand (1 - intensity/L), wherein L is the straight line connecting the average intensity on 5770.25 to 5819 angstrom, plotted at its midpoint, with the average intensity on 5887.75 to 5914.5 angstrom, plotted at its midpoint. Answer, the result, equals -4.3 angstrom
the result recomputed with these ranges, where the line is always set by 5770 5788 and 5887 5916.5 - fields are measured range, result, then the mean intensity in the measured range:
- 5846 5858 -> -1.0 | 1.94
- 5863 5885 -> -2.7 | 1.93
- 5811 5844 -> -2.4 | 1.99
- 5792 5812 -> 0.9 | 1.85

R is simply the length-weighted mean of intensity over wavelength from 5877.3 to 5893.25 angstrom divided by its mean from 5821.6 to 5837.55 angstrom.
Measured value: 0.77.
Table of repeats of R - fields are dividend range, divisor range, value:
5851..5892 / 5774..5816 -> 0.96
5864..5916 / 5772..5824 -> 0.91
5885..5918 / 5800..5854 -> 0.84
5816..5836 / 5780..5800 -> 1.03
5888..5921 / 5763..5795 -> 0.85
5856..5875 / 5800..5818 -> 1.06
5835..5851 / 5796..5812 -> 1.11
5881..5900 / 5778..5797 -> 0.72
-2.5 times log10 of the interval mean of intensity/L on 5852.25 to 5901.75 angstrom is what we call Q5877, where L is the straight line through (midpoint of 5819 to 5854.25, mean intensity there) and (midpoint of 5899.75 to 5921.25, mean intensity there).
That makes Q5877 0.14 mag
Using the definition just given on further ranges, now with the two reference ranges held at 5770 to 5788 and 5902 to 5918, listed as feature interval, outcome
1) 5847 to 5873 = 0.01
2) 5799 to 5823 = 0.06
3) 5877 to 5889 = 0.16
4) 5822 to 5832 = 0.02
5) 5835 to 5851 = -0.03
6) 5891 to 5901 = 0.44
